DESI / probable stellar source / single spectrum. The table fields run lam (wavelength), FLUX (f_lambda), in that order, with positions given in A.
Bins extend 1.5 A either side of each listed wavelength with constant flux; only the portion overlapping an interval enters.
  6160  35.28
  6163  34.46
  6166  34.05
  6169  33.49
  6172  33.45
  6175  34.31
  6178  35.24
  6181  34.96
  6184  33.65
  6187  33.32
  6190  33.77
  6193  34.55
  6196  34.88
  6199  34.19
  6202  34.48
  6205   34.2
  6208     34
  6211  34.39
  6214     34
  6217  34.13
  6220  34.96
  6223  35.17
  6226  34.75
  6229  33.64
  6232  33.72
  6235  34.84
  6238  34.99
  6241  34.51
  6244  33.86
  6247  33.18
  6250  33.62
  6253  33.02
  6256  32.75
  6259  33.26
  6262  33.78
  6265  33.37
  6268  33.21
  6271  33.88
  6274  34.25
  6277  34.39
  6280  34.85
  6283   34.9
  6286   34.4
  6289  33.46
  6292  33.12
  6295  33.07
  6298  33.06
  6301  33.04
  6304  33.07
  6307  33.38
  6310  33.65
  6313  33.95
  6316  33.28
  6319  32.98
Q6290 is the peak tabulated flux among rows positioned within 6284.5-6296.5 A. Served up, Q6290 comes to 34.4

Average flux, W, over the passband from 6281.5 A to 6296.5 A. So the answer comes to 33.8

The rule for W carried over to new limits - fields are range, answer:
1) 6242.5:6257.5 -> 33.3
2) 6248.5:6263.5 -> 33.3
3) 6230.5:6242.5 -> 34.5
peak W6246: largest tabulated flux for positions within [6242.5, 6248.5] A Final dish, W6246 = 33.86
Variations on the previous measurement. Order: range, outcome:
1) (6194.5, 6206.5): 34.88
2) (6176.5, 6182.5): 35.24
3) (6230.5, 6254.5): 34.99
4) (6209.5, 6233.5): 35.17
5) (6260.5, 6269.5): 33.78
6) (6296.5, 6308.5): 33.38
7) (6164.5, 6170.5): 34.05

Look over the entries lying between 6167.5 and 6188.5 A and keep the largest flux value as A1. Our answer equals 35.24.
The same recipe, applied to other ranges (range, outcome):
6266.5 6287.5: 34.9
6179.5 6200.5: 34.96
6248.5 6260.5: 33.62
